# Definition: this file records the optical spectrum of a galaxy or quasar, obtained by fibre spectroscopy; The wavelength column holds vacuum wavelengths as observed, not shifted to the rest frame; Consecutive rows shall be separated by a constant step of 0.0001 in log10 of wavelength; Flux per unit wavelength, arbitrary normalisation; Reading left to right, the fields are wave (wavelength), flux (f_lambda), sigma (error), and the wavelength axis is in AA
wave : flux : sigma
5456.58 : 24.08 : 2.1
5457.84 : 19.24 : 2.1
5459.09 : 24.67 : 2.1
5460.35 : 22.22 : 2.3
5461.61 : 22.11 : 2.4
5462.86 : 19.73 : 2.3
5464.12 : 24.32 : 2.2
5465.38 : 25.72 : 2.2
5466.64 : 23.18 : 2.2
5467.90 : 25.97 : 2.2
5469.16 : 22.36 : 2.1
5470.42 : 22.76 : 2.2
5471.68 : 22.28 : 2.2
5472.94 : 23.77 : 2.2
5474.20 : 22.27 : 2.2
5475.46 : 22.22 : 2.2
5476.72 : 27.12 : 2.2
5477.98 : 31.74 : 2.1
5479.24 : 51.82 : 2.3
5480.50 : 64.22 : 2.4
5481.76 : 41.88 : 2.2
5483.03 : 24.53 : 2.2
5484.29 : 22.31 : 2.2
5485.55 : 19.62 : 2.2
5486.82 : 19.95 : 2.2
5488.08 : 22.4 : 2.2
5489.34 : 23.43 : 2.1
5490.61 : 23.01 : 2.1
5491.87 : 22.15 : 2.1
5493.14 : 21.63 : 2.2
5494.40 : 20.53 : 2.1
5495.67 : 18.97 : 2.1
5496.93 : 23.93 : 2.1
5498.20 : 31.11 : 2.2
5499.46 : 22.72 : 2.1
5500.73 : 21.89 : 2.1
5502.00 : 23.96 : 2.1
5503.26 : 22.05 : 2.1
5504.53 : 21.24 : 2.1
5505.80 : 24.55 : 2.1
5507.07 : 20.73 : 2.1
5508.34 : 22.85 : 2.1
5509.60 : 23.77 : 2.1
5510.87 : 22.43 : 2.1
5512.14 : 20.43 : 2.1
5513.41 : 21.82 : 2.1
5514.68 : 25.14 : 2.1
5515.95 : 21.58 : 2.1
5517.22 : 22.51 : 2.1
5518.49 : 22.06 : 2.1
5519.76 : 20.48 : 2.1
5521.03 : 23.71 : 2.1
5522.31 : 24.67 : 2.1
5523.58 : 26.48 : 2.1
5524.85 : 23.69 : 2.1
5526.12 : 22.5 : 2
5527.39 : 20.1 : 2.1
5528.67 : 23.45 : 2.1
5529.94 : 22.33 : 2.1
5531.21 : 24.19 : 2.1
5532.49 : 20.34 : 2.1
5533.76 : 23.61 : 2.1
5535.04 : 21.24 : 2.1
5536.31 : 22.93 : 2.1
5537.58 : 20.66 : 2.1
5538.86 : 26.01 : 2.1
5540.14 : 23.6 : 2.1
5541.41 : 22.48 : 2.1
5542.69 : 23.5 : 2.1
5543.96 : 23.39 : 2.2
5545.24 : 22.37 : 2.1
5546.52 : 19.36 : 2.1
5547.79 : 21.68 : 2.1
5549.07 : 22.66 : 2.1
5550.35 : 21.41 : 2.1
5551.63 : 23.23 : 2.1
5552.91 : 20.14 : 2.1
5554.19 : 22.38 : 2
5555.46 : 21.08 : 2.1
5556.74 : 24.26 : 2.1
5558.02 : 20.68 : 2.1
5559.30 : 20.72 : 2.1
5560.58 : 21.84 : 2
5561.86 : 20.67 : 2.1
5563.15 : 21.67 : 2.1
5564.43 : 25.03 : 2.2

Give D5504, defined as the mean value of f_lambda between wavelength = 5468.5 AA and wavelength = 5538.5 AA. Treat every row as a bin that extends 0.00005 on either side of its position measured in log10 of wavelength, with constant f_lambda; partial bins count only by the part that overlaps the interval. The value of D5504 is 24.5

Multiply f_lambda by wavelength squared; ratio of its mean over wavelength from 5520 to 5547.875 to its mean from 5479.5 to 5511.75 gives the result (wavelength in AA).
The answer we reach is 0.92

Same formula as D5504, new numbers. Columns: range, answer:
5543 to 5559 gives 21.9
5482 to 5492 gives 22.9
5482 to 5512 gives 22.8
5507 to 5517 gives 22.5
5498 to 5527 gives 23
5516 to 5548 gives 22.7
